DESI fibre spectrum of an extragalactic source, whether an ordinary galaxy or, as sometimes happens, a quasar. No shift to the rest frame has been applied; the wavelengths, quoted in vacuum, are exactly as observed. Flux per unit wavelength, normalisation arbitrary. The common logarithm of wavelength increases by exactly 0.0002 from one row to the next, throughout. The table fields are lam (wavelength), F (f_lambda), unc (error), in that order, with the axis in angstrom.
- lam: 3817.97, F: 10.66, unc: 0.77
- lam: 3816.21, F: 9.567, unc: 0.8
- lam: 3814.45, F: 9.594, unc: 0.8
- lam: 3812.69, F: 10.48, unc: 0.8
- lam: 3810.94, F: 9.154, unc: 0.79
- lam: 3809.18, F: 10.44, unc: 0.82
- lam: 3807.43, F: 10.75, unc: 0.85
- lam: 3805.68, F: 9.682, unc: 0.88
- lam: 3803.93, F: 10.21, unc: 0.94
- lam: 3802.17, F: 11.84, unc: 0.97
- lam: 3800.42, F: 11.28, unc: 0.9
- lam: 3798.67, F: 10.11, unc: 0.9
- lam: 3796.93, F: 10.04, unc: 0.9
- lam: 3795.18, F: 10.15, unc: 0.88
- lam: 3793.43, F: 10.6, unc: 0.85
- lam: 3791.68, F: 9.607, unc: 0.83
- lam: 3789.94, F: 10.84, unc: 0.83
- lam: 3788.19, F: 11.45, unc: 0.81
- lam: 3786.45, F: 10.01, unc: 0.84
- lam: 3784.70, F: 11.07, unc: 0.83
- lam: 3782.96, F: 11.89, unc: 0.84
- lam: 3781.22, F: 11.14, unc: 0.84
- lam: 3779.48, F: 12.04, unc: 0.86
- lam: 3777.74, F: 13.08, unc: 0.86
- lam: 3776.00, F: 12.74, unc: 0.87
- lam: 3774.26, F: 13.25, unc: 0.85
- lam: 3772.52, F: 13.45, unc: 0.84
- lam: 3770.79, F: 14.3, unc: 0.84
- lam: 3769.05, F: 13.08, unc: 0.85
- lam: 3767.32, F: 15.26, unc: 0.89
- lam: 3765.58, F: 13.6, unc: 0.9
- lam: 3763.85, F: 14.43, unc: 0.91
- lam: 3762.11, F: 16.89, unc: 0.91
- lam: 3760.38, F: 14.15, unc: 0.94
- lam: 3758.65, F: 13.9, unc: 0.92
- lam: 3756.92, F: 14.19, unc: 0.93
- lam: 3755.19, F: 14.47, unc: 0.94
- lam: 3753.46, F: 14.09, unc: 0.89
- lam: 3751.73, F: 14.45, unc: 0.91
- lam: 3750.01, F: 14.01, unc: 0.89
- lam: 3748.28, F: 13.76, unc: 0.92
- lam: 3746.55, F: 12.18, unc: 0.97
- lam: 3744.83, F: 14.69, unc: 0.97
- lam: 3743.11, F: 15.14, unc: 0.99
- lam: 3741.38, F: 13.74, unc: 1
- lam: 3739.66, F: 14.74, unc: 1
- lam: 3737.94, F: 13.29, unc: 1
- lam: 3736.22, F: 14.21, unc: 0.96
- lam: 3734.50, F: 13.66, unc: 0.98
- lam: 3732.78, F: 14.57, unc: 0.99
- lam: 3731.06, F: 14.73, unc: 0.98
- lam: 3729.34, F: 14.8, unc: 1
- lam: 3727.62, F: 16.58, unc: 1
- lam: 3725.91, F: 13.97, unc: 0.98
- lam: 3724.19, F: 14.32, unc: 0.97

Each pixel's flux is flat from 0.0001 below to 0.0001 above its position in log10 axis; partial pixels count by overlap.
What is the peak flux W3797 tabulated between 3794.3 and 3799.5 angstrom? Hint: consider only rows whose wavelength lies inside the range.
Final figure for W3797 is 10.15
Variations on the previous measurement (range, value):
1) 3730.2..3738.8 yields 14.73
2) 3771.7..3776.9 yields 13.45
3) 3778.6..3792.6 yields 12.04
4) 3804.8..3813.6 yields 10.75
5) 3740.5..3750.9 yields 15.14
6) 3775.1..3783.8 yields 13.08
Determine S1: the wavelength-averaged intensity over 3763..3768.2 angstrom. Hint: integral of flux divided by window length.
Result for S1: 14.4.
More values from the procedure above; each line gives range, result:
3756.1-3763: 14.8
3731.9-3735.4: 14.1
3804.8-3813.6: 10.1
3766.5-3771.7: 14.2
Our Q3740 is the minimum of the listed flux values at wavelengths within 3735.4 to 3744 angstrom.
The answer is 13.29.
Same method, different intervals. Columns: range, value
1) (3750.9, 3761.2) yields 13.9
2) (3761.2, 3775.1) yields 13.08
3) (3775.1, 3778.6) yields 12.74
